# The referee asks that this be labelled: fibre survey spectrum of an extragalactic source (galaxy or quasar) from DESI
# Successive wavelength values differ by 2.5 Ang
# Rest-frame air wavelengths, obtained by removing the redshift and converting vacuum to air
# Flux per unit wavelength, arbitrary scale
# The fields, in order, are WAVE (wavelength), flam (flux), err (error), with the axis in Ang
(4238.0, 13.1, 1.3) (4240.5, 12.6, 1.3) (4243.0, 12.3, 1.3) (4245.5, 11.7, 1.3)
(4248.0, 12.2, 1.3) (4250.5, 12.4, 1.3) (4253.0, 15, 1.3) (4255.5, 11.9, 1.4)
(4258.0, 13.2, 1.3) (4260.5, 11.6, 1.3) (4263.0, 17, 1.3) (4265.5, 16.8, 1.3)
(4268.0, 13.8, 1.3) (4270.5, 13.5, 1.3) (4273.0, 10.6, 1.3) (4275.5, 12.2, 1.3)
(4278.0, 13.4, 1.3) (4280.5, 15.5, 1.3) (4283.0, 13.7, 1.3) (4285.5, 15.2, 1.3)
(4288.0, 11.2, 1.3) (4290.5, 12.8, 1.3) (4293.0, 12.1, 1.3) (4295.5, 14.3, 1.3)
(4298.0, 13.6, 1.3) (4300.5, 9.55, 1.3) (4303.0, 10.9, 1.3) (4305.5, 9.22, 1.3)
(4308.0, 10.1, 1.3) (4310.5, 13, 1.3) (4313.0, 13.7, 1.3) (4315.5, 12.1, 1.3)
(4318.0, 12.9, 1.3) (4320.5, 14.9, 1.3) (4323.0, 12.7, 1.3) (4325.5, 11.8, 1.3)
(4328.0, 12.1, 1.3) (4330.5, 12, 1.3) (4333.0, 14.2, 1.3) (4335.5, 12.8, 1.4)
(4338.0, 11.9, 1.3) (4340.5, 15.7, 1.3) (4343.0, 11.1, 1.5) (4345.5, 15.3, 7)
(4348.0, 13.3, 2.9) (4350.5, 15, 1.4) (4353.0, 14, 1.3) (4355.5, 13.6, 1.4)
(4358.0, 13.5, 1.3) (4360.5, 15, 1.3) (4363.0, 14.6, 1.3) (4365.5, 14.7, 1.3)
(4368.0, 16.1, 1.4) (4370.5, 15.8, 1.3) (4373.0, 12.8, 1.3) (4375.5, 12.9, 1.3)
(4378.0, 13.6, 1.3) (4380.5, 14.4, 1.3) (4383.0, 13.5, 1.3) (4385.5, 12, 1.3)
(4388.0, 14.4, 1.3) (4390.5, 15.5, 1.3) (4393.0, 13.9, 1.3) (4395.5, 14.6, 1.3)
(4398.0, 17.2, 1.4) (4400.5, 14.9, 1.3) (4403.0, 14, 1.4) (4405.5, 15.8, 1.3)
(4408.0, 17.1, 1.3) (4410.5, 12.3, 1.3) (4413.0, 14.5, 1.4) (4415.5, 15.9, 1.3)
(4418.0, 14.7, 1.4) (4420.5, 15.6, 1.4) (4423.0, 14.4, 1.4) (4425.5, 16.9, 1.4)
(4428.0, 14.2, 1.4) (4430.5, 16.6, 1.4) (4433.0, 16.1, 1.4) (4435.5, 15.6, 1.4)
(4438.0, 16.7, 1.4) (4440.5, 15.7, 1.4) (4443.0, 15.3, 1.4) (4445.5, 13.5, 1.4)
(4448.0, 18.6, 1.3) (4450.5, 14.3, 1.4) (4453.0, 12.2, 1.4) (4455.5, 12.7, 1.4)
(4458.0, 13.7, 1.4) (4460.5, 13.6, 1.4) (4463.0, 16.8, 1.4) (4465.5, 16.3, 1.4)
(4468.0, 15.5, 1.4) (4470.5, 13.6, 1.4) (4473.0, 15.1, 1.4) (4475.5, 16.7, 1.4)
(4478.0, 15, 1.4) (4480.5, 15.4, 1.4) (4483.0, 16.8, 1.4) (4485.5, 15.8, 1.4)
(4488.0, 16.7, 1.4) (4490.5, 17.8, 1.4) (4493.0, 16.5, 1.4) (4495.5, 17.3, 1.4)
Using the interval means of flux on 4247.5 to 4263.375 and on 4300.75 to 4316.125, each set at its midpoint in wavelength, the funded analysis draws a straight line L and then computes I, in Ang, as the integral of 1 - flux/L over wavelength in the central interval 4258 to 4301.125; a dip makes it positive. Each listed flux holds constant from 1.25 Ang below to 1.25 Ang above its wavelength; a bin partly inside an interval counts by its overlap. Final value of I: -3.6 Ang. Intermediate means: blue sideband 13.2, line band 13.4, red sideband 11.4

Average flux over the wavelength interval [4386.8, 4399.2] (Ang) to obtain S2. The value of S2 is 15.1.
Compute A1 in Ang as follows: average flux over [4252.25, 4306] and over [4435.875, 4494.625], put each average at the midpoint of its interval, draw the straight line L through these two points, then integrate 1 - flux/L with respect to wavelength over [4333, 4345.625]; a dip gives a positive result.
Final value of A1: 0.5 Ang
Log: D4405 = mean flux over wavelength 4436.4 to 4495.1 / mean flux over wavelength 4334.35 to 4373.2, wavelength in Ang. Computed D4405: 1.1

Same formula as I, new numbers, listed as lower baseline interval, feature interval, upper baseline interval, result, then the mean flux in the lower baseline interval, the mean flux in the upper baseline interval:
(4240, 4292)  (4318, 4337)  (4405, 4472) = 1.4 Ang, 13.3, 15.1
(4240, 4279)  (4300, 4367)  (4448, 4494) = 4.5 Ang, 13.1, 15.3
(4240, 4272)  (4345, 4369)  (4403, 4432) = 0.1 Ang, 13.4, 15.2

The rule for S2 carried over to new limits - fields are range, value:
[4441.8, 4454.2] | 14.8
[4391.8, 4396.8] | 14.3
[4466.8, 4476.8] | 15.2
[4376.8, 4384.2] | 13.8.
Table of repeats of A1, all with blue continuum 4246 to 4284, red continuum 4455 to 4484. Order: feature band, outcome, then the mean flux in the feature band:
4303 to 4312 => 1.9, 10.9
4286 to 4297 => 0.7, 12.8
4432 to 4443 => -0.8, 15.9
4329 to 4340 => 0.9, 12.9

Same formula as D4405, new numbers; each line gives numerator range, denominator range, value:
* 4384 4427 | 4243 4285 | 1.11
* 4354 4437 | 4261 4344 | 1.14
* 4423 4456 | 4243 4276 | 1.16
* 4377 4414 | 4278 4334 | 1.15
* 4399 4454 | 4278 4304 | 1.18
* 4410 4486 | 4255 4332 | 1.18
